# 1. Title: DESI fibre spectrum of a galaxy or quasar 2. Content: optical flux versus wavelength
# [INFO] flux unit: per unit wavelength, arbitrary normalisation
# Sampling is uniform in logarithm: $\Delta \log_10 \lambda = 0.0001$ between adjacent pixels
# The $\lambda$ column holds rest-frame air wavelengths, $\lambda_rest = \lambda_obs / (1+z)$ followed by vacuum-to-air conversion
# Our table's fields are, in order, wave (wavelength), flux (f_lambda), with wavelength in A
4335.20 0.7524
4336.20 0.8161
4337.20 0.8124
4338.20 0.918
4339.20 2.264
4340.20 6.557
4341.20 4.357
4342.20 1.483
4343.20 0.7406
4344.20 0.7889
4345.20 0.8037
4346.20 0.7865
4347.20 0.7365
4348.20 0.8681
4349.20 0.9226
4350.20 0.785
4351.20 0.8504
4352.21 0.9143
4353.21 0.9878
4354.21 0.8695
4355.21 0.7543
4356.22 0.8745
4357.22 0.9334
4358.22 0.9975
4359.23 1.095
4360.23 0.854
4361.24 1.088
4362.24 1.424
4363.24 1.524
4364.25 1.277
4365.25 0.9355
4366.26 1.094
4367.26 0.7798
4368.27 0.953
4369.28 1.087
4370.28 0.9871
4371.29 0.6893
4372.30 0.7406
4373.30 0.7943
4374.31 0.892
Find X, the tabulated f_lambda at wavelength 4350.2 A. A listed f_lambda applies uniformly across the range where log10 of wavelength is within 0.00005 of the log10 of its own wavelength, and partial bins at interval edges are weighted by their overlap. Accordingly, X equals 0.785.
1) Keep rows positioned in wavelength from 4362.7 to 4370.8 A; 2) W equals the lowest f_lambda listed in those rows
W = 0.7798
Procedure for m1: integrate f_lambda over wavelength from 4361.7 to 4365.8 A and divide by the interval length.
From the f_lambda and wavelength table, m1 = 1.29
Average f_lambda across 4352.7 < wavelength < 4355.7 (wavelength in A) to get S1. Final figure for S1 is 0.873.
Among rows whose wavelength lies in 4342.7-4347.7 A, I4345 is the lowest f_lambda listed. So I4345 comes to 0.7365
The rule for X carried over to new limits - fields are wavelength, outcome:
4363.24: 1.524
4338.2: 0.918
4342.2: 1.483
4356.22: 0.8745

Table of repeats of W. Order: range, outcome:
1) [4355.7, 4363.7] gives 0.854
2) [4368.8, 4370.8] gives 0.9871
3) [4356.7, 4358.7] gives 0.9334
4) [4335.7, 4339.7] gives 0.8124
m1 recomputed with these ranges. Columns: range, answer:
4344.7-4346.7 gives 0.796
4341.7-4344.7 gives 1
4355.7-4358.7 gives 0.934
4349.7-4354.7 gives 0.881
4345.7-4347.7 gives 0.762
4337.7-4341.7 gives 3.52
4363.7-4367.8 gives 1.03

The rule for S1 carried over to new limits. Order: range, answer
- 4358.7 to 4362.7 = 1.11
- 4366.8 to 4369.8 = 0.942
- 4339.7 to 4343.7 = 3.28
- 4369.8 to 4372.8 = 0.803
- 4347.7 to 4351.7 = 0.858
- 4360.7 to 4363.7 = 1.34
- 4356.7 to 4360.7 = 0.971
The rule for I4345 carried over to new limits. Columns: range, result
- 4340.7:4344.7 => 0.7406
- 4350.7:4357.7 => 0.7543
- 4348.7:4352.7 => 0.785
